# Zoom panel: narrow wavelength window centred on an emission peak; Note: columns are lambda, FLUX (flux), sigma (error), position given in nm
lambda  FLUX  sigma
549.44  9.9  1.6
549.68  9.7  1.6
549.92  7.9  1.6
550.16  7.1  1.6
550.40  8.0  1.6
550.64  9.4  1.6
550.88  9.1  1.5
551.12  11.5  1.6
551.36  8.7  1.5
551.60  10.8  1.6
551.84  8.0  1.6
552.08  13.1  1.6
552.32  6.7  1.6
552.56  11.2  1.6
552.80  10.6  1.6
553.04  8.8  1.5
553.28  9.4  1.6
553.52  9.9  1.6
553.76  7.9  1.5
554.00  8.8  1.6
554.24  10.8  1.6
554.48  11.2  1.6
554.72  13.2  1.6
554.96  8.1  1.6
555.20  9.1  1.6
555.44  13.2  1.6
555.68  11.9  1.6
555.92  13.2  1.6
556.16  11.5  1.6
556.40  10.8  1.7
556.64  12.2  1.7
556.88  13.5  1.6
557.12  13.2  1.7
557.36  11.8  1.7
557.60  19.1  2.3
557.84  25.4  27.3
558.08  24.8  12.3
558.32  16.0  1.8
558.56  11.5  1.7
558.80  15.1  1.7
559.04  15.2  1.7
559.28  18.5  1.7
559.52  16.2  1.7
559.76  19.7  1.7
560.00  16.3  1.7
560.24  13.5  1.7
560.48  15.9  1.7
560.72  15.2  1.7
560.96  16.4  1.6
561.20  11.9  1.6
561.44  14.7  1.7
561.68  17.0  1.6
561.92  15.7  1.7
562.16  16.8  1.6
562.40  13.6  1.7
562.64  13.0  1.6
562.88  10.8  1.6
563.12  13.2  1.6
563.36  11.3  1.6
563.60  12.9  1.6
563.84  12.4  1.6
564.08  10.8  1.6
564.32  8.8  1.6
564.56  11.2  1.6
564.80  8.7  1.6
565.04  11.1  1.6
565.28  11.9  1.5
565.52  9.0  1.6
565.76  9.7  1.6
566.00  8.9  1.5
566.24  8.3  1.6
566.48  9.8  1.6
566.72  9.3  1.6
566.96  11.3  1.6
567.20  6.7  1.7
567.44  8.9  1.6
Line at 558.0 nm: Mg II 2798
